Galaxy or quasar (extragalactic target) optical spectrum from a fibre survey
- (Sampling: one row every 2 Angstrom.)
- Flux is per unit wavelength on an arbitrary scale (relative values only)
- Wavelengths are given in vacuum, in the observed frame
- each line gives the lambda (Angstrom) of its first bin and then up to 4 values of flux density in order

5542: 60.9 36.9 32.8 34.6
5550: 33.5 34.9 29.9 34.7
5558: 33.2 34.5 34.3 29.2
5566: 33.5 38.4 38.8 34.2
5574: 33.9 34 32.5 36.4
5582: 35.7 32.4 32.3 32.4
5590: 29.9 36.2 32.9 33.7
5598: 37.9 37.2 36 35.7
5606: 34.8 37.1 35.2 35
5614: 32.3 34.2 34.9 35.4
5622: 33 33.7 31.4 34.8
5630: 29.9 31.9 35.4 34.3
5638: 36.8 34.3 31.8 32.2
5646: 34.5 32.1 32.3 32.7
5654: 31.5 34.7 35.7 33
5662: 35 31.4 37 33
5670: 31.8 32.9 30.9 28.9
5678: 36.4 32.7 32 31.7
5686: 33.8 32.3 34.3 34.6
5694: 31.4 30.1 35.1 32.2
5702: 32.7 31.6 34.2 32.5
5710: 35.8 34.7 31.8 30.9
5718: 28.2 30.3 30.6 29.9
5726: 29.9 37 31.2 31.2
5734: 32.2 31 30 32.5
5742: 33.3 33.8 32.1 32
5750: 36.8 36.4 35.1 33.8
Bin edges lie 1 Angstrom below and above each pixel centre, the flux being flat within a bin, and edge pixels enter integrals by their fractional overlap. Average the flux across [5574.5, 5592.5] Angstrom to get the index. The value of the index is 33.5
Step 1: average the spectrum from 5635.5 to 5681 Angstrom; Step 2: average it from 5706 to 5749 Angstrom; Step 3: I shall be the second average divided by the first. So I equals 0.96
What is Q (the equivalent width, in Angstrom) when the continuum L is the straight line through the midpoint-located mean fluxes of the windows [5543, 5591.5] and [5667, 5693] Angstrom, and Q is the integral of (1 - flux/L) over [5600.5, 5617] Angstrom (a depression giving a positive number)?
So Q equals -0.81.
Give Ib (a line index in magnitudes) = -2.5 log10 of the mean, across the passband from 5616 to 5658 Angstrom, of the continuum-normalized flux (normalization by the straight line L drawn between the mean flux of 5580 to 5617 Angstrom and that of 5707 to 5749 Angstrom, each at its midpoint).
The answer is 0.01 mag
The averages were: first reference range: 34.5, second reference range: 31.9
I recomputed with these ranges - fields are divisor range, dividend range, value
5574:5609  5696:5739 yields 0.93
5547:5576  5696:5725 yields 0.94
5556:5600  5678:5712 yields 0.97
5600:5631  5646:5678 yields 0.96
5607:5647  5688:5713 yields 0.98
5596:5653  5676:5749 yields 0.95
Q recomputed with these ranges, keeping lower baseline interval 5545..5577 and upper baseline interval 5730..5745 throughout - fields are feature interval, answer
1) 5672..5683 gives 0.14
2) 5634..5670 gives -0.77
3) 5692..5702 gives -0.02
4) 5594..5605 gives -0.73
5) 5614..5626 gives -0.18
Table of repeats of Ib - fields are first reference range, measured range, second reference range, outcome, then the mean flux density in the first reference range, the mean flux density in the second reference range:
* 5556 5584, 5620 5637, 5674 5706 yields 0.01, 34.4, 32.6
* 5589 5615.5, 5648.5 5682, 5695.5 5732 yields 0.01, 34.9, 32.2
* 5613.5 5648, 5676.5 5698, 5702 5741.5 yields -0.01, 33.6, 31.9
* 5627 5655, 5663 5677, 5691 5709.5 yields 0.02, 33.2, 32.8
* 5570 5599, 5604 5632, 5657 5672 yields 0.00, 34.1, 33.8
